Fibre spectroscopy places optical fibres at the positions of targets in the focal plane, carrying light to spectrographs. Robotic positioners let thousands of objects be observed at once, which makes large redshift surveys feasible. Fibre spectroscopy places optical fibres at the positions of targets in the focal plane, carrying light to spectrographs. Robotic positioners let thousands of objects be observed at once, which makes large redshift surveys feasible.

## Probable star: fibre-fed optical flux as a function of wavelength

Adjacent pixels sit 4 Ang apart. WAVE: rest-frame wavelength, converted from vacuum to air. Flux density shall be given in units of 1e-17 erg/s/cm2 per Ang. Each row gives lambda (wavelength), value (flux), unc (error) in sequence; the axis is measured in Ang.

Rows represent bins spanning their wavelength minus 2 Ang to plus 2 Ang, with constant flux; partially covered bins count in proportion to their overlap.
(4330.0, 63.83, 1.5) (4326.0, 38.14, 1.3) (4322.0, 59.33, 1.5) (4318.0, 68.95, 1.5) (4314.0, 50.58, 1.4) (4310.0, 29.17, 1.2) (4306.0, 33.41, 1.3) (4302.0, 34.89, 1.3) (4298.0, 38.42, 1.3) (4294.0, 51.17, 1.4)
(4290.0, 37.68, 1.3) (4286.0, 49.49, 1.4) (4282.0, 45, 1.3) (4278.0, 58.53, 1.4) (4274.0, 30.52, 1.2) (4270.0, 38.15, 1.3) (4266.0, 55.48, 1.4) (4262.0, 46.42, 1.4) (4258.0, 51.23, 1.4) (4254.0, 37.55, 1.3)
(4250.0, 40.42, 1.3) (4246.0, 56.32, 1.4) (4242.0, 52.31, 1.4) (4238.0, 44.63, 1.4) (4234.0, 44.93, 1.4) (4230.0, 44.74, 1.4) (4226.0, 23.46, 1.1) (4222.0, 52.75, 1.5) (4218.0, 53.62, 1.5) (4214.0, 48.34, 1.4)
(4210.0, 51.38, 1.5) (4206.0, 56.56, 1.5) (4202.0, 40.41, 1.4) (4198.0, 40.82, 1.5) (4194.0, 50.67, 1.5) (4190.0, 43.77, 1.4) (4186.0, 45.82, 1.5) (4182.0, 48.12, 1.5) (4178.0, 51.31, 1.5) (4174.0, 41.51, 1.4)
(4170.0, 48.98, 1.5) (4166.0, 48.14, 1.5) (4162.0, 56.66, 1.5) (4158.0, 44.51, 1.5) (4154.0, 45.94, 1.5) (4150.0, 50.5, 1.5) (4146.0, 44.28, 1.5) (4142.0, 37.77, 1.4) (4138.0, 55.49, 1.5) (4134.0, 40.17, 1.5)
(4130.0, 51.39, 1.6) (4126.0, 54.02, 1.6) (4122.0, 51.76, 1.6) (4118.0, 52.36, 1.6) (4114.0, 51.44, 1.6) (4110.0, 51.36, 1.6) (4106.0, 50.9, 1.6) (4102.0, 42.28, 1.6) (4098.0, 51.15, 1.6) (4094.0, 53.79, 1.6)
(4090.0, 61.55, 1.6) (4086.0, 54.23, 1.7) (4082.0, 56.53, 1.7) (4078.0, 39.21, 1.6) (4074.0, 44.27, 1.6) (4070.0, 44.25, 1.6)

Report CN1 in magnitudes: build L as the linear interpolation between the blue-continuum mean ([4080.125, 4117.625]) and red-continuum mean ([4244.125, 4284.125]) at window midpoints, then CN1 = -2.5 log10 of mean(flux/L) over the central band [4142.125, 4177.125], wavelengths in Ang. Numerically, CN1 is 0.07 mag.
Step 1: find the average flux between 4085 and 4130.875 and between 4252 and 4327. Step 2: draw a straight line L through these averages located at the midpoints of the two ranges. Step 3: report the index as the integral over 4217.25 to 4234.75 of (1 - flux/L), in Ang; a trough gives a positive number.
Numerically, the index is 1.6 Ang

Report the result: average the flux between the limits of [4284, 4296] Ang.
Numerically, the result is 46.1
